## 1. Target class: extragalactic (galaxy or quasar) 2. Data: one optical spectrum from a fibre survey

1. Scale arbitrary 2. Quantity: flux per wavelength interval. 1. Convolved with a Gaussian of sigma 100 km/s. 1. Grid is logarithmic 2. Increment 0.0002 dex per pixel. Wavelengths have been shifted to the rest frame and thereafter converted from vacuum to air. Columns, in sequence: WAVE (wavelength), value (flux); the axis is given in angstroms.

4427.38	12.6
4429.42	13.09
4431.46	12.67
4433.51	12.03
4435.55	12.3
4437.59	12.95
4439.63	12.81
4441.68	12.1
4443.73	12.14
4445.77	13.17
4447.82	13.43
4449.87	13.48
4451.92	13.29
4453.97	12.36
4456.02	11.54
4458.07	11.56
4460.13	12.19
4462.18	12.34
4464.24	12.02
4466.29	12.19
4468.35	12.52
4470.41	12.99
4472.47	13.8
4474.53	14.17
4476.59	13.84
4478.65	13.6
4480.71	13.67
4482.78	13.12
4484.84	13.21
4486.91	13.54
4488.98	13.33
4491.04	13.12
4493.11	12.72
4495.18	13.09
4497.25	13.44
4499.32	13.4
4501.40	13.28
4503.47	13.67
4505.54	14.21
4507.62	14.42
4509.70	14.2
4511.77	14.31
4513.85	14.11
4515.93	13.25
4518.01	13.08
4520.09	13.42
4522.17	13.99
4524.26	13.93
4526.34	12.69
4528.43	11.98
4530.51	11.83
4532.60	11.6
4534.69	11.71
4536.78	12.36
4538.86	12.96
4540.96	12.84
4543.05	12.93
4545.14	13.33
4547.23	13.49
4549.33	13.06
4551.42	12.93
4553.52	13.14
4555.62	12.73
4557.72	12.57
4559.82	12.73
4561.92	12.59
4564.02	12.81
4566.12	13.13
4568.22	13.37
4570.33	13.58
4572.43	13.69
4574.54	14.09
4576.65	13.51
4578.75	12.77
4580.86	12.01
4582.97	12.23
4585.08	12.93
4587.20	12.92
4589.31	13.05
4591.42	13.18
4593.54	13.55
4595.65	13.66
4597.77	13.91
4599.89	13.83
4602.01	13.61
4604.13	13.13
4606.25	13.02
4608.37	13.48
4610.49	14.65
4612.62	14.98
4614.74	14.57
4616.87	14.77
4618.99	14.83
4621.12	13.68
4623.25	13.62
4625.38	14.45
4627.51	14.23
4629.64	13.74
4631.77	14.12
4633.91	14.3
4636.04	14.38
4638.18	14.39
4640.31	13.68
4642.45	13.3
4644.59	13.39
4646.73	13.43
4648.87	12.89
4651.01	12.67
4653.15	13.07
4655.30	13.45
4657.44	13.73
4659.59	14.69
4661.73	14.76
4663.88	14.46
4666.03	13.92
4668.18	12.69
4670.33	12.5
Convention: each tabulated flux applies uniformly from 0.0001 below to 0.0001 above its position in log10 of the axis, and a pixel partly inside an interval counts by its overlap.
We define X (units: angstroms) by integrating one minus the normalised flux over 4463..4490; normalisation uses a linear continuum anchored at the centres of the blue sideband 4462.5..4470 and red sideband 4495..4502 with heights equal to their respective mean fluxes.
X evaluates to -1.3 angstroms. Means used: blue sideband 12.3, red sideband 13.3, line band 13.2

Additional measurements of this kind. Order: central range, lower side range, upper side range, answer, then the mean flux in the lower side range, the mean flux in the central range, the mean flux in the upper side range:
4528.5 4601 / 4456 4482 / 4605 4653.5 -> 2.83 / 12.9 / 13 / 13.9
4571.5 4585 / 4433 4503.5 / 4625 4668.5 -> 0.43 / 12.9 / 13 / 13.8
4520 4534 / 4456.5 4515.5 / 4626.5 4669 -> 0.72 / 13.3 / 12.7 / 13.8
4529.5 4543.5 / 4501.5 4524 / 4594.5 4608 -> 1.49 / 13.8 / 12.3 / 13.5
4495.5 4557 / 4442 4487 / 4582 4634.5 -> 0.42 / 12.9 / 13.2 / 13.8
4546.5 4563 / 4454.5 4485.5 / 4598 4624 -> 0.79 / 12.8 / 12.9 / 14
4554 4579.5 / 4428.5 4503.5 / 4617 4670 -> 0.56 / 12.9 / 13.1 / 13.8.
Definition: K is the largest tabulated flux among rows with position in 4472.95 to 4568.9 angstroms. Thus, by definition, 14.42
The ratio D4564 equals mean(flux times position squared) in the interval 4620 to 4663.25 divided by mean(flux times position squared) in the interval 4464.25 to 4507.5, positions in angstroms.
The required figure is 1.1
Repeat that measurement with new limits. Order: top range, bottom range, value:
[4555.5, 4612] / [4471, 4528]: 1.01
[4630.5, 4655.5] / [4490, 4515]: 1.06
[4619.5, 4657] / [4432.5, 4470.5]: 1.19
